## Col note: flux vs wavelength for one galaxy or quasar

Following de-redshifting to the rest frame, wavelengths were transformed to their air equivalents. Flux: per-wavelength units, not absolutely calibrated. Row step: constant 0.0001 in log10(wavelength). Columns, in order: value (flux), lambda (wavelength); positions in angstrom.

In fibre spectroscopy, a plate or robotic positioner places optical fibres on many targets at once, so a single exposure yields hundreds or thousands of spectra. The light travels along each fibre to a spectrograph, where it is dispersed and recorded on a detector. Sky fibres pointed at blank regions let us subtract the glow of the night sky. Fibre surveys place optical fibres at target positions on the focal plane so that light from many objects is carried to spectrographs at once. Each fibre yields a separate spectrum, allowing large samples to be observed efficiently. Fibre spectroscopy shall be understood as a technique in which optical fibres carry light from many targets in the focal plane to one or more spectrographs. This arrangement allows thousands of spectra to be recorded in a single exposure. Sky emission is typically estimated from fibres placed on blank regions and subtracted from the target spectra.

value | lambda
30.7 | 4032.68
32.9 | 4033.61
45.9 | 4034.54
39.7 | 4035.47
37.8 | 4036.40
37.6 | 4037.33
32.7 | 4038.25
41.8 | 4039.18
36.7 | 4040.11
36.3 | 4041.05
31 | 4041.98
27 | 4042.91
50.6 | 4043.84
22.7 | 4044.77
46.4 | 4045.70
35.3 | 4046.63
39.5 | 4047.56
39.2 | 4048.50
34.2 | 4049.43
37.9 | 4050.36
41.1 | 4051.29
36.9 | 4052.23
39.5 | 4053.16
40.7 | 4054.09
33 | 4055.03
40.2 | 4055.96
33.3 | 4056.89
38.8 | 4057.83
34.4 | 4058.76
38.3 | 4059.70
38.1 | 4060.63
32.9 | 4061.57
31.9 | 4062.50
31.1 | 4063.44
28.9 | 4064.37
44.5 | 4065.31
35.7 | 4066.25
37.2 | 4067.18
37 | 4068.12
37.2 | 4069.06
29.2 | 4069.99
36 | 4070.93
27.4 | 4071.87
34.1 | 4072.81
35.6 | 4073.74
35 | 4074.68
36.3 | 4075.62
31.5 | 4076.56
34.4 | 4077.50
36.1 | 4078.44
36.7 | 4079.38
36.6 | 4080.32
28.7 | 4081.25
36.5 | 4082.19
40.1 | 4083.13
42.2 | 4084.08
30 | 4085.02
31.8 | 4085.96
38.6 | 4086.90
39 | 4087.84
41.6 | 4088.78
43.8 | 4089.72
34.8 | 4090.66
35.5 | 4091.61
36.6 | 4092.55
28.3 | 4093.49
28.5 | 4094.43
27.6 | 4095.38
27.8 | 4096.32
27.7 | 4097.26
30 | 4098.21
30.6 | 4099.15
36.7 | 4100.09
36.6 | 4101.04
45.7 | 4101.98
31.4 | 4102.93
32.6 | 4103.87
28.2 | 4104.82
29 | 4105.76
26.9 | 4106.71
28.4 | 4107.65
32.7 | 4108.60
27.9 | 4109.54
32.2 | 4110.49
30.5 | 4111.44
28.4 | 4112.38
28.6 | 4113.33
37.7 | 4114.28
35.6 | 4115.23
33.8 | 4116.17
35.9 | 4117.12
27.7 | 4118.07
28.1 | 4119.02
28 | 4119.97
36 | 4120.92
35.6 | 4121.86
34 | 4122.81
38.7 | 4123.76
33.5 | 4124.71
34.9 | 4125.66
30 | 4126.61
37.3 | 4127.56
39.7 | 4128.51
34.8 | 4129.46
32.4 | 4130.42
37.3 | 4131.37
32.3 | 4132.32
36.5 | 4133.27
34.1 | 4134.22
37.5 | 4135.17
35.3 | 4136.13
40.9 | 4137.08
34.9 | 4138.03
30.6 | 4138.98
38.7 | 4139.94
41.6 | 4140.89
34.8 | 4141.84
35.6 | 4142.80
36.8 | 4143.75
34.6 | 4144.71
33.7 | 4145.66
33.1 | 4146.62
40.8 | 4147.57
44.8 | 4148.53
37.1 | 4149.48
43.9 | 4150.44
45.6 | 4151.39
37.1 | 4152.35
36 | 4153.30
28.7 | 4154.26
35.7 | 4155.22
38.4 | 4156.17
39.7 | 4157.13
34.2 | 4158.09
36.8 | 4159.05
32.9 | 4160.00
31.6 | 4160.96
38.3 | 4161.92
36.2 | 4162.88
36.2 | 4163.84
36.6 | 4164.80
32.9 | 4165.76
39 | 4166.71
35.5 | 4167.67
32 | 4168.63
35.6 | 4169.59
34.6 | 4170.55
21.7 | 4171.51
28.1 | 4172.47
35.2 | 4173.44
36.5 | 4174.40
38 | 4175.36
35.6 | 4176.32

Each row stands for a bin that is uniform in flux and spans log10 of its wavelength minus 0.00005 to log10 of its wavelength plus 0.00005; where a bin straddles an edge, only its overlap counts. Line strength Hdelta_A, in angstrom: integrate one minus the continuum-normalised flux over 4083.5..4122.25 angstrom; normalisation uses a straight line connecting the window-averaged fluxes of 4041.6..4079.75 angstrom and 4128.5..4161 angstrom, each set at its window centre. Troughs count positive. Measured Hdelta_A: 3.5 angstrom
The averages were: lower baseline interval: 35.8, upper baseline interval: 36.5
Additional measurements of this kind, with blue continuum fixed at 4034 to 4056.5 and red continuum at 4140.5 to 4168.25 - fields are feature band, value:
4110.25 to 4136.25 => 2.3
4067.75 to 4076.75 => 0.8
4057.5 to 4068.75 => 0.5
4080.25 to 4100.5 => 1.7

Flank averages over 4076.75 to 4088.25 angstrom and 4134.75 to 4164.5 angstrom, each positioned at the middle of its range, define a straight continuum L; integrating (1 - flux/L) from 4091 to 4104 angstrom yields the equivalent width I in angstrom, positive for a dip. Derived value 1.2 angstrom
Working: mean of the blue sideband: 35.8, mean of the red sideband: 36.8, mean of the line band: 32.6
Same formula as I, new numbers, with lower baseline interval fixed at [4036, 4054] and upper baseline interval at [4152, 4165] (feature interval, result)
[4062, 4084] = 1.16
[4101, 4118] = 1.94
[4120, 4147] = 0.36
